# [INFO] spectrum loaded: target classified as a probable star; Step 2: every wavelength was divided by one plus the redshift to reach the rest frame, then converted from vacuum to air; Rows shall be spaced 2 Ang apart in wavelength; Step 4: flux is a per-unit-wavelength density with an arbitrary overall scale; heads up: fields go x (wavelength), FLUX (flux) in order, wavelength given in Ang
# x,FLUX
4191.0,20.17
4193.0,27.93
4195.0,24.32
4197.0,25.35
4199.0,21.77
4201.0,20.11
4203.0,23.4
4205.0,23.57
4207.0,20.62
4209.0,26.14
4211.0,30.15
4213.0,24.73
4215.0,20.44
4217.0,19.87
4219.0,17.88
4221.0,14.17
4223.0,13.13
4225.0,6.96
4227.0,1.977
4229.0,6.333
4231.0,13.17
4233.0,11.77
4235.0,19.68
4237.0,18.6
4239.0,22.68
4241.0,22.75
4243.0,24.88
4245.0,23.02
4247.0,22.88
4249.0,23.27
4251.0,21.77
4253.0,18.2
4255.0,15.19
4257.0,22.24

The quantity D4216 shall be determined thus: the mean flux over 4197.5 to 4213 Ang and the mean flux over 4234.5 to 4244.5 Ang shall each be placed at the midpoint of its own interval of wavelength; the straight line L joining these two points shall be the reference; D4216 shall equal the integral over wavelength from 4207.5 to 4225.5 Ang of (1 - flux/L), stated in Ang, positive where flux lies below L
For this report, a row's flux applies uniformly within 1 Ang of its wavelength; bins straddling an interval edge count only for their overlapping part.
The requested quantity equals 2.8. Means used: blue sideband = 23.8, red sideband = 21.9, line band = 19.7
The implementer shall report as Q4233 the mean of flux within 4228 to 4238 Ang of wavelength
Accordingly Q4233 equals 13.9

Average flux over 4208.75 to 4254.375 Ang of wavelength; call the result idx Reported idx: 18.3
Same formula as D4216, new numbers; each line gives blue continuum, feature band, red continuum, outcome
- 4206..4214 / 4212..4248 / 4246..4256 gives 9.1 Ang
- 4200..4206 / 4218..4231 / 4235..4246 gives 7.0 Ang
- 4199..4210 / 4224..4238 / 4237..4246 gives 7.1 Ang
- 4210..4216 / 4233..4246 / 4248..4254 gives 0.6 Ang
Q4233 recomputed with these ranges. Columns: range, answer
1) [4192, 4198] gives 25.9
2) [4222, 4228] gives 7.36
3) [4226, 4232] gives 7.16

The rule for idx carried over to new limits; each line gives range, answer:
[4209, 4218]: 24.1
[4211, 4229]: 15.3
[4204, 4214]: 25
